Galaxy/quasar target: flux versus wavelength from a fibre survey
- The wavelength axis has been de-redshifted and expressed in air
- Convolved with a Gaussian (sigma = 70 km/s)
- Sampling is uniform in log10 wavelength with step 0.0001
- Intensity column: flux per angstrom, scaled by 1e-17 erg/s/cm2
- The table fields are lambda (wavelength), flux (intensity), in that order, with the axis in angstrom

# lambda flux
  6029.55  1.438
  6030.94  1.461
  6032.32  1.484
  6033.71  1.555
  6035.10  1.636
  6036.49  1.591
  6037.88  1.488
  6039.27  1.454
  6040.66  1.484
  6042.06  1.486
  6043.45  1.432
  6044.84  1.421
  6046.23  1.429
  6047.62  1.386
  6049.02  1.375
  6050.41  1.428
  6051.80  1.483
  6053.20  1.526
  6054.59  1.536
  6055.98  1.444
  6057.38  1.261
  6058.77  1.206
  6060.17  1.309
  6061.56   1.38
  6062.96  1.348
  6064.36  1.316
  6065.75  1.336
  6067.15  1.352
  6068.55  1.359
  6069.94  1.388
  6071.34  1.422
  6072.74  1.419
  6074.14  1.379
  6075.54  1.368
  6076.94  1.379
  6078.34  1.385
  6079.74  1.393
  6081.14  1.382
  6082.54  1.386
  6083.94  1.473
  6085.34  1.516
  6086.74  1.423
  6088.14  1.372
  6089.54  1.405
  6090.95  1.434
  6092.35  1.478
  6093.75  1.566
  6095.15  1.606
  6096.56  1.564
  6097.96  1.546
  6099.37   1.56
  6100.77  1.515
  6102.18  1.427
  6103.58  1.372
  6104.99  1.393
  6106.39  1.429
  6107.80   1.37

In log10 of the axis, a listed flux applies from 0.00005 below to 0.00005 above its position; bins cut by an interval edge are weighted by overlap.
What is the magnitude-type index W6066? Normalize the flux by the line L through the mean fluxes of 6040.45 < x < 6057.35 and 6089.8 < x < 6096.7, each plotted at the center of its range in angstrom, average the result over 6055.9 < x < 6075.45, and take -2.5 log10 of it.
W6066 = 0.095 mag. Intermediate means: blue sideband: 1.44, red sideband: 1.52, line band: 1.35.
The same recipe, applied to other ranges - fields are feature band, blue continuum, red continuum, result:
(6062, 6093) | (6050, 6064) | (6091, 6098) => 0.059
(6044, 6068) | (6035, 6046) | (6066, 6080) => 0.041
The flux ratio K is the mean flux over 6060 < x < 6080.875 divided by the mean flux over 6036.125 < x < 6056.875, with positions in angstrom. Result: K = 0.9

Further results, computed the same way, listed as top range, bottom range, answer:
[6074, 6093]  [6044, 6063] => 1.01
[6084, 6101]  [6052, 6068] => 1.09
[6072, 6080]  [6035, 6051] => 0.95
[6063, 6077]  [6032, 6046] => 0.91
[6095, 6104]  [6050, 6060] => 1.07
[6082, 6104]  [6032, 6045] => 0.98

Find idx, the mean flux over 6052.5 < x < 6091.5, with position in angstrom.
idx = 1.39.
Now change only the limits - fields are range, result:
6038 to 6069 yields 1.4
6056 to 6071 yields 1.33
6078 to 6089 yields 1.42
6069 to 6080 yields 1.39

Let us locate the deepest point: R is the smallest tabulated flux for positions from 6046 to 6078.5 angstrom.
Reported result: 1.206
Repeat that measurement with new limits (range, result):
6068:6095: 1.359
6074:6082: 1.368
